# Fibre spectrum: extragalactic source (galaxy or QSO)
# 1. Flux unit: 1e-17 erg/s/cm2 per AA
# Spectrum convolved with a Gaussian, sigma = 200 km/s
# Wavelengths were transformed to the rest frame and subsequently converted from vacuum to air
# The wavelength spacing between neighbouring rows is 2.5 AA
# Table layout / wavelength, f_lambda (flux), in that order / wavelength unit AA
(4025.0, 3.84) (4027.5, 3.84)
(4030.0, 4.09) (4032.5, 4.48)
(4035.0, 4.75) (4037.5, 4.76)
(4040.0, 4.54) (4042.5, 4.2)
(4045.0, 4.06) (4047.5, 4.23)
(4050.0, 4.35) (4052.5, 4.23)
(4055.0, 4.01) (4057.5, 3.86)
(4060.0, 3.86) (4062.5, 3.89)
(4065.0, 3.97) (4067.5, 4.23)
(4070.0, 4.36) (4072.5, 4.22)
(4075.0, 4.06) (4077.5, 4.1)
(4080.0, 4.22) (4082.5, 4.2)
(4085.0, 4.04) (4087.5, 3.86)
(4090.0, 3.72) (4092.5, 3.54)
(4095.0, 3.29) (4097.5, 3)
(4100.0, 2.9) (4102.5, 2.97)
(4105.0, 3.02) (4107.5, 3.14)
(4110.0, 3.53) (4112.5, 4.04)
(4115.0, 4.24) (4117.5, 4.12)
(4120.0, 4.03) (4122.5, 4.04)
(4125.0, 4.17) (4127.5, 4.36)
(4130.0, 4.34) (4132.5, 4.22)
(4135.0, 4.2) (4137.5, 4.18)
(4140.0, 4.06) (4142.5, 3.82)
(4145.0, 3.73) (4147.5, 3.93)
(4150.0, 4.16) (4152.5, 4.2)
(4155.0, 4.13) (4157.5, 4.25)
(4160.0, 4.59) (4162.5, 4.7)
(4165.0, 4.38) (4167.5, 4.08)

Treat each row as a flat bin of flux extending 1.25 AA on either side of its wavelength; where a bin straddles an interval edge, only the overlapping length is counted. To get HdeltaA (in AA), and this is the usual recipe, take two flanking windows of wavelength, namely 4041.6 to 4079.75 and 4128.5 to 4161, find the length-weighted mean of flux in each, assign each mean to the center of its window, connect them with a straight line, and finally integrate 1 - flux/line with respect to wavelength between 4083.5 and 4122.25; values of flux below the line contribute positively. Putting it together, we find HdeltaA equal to 5.1 AA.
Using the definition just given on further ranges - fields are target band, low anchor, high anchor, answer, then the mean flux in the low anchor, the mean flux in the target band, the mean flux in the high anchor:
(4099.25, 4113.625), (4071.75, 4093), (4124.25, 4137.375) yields 3.0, 4.01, 3.27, 4.25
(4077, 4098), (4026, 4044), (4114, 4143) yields 2.3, 4.37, 3.79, 4.16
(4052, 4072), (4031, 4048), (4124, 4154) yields 1.4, 4.44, 4.05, 4.11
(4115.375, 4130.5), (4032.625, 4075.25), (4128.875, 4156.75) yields -0.2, 4.22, 4.17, 4.09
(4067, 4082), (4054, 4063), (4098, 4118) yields -1.8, 3.9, 4.2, 3.45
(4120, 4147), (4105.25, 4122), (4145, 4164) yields -0.6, 3.81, 4.1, 4.25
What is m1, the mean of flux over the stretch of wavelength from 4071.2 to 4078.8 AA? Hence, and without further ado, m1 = 4.13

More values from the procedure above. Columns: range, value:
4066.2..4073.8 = 4.27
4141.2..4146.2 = 3.78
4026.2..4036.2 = 4.29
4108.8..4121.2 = 3.99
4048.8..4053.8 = 4.29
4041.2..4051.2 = 4.21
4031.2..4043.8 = 4.54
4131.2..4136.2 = 4.21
